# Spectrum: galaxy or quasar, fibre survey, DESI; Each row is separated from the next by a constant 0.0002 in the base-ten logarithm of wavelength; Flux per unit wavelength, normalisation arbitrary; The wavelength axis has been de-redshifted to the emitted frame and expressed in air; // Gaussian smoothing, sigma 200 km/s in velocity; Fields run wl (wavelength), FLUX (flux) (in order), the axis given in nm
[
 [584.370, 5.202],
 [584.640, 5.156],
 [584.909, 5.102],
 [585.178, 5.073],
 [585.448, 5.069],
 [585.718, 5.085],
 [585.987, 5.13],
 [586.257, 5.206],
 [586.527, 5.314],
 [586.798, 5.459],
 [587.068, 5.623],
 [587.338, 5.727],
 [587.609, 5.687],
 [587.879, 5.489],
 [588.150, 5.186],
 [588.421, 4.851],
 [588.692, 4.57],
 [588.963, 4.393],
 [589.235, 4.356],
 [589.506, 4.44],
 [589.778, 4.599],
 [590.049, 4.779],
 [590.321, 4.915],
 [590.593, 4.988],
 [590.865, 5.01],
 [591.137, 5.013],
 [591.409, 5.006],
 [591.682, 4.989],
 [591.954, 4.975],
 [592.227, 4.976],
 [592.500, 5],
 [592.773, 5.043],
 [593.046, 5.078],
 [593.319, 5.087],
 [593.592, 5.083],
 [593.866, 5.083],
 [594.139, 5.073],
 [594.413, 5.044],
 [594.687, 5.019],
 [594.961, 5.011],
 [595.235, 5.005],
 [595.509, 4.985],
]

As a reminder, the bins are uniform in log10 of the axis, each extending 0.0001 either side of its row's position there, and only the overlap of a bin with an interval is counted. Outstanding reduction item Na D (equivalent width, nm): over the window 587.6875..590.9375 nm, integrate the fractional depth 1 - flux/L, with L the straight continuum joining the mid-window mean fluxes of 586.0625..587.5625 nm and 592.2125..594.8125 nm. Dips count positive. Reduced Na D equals 0.31 nm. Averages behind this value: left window 5.46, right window 5.05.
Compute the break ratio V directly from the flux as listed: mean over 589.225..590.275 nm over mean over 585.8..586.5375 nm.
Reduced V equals 0.9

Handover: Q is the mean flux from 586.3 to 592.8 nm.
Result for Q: 5.02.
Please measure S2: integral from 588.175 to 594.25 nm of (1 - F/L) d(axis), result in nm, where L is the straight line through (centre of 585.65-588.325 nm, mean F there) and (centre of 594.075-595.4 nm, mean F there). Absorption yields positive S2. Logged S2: 0.36 nm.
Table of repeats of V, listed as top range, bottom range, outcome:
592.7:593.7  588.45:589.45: 1.13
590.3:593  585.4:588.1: 0.93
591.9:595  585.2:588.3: 0.94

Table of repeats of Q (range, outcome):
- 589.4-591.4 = 4.84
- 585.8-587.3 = 5.36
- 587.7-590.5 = 4.78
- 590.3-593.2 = 5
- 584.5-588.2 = 5.31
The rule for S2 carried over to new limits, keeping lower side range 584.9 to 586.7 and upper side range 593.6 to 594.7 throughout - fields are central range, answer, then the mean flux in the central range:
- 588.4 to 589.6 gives 0.15 nm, 4.49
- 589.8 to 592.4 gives 0.07 nm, 4.95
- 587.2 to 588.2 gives -0.08 nm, 5.55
